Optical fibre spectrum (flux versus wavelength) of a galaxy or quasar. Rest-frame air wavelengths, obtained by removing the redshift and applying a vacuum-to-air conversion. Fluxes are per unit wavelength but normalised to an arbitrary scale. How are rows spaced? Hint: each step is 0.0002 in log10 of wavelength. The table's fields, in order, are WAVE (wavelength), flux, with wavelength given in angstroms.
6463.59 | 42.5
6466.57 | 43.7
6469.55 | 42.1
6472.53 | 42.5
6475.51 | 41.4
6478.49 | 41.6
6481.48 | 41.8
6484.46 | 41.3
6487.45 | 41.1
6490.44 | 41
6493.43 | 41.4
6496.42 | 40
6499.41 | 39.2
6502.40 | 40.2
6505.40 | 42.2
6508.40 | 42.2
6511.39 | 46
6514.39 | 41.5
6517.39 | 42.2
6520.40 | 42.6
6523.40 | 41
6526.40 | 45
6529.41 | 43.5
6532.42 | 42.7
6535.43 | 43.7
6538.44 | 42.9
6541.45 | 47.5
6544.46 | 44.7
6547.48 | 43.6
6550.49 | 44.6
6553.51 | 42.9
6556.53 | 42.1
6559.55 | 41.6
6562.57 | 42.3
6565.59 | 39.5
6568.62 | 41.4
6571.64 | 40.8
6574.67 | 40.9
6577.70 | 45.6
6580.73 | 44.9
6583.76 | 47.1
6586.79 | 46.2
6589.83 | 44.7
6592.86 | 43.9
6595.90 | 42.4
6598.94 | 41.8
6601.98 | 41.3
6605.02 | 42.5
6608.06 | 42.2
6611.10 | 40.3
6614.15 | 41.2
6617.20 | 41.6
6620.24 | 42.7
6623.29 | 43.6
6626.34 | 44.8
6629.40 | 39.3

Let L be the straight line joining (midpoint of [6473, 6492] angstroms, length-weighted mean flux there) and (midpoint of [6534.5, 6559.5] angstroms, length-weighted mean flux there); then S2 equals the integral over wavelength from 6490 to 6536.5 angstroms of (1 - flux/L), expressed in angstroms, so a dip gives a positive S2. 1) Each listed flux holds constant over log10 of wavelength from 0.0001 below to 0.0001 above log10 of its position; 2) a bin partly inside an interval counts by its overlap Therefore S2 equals 0.5 angstroms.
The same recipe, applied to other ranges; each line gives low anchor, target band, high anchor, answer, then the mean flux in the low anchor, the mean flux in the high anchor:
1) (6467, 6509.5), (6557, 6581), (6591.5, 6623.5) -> -0.1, 41.3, 42.1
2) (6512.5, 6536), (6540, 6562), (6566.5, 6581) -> -0.6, 42.8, 42.4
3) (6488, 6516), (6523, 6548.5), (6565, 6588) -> -1.0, 41.5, 43.4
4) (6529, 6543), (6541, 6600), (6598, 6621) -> -0.6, 44.1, 41.7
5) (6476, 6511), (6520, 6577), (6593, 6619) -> -1.8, 41.3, 41.8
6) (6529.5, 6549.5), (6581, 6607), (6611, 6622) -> -0.8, 44.2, 41.6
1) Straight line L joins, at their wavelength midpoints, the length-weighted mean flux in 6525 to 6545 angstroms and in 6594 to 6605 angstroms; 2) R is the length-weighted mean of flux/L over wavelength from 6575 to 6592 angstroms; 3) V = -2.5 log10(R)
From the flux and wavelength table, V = -0.07 mag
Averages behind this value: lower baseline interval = 44.3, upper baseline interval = 42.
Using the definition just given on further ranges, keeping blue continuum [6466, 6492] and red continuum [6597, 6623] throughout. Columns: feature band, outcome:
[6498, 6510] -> 0.020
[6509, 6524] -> -0.025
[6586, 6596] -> -0.066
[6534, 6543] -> -0.074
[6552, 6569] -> 0.004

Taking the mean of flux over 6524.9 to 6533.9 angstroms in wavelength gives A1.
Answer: 43.7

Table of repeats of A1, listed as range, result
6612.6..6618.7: 41.3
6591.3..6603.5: 42.4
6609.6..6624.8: 41.9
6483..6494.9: 41.2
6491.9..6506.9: 40.6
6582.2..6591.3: 46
